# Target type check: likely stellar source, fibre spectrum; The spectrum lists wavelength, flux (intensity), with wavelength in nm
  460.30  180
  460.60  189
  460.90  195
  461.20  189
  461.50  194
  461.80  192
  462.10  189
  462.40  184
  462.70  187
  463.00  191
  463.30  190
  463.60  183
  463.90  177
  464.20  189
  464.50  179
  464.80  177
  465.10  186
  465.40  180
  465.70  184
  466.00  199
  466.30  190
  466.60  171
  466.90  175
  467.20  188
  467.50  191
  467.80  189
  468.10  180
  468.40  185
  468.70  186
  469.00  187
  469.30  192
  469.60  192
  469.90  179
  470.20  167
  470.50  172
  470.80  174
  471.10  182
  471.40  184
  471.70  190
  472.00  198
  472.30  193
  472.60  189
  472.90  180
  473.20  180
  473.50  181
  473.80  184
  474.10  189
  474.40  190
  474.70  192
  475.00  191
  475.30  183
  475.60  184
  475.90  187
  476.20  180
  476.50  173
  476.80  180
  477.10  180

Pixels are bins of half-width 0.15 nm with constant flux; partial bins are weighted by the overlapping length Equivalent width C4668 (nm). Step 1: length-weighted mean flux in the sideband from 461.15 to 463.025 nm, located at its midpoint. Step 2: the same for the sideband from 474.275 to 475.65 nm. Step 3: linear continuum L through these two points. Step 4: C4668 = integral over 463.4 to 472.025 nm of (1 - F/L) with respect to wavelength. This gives 0.246 nm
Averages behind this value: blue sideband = 189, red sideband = 188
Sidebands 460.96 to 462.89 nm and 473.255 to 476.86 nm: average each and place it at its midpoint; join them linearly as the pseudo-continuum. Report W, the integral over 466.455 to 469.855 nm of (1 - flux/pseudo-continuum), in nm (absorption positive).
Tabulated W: 0.04 nm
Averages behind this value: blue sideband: 189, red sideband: 184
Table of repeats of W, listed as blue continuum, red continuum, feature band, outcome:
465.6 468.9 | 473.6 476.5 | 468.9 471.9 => 0.056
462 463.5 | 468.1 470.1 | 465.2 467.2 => 0.034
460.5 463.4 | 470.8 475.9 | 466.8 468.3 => 0.027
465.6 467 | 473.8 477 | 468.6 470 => -0.024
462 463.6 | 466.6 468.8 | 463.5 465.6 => 0.053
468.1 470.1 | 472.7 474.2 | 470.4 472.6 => -0.014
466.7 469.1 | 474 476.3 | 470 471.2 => 0.078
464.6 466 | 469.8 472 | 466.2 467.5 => 0.004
